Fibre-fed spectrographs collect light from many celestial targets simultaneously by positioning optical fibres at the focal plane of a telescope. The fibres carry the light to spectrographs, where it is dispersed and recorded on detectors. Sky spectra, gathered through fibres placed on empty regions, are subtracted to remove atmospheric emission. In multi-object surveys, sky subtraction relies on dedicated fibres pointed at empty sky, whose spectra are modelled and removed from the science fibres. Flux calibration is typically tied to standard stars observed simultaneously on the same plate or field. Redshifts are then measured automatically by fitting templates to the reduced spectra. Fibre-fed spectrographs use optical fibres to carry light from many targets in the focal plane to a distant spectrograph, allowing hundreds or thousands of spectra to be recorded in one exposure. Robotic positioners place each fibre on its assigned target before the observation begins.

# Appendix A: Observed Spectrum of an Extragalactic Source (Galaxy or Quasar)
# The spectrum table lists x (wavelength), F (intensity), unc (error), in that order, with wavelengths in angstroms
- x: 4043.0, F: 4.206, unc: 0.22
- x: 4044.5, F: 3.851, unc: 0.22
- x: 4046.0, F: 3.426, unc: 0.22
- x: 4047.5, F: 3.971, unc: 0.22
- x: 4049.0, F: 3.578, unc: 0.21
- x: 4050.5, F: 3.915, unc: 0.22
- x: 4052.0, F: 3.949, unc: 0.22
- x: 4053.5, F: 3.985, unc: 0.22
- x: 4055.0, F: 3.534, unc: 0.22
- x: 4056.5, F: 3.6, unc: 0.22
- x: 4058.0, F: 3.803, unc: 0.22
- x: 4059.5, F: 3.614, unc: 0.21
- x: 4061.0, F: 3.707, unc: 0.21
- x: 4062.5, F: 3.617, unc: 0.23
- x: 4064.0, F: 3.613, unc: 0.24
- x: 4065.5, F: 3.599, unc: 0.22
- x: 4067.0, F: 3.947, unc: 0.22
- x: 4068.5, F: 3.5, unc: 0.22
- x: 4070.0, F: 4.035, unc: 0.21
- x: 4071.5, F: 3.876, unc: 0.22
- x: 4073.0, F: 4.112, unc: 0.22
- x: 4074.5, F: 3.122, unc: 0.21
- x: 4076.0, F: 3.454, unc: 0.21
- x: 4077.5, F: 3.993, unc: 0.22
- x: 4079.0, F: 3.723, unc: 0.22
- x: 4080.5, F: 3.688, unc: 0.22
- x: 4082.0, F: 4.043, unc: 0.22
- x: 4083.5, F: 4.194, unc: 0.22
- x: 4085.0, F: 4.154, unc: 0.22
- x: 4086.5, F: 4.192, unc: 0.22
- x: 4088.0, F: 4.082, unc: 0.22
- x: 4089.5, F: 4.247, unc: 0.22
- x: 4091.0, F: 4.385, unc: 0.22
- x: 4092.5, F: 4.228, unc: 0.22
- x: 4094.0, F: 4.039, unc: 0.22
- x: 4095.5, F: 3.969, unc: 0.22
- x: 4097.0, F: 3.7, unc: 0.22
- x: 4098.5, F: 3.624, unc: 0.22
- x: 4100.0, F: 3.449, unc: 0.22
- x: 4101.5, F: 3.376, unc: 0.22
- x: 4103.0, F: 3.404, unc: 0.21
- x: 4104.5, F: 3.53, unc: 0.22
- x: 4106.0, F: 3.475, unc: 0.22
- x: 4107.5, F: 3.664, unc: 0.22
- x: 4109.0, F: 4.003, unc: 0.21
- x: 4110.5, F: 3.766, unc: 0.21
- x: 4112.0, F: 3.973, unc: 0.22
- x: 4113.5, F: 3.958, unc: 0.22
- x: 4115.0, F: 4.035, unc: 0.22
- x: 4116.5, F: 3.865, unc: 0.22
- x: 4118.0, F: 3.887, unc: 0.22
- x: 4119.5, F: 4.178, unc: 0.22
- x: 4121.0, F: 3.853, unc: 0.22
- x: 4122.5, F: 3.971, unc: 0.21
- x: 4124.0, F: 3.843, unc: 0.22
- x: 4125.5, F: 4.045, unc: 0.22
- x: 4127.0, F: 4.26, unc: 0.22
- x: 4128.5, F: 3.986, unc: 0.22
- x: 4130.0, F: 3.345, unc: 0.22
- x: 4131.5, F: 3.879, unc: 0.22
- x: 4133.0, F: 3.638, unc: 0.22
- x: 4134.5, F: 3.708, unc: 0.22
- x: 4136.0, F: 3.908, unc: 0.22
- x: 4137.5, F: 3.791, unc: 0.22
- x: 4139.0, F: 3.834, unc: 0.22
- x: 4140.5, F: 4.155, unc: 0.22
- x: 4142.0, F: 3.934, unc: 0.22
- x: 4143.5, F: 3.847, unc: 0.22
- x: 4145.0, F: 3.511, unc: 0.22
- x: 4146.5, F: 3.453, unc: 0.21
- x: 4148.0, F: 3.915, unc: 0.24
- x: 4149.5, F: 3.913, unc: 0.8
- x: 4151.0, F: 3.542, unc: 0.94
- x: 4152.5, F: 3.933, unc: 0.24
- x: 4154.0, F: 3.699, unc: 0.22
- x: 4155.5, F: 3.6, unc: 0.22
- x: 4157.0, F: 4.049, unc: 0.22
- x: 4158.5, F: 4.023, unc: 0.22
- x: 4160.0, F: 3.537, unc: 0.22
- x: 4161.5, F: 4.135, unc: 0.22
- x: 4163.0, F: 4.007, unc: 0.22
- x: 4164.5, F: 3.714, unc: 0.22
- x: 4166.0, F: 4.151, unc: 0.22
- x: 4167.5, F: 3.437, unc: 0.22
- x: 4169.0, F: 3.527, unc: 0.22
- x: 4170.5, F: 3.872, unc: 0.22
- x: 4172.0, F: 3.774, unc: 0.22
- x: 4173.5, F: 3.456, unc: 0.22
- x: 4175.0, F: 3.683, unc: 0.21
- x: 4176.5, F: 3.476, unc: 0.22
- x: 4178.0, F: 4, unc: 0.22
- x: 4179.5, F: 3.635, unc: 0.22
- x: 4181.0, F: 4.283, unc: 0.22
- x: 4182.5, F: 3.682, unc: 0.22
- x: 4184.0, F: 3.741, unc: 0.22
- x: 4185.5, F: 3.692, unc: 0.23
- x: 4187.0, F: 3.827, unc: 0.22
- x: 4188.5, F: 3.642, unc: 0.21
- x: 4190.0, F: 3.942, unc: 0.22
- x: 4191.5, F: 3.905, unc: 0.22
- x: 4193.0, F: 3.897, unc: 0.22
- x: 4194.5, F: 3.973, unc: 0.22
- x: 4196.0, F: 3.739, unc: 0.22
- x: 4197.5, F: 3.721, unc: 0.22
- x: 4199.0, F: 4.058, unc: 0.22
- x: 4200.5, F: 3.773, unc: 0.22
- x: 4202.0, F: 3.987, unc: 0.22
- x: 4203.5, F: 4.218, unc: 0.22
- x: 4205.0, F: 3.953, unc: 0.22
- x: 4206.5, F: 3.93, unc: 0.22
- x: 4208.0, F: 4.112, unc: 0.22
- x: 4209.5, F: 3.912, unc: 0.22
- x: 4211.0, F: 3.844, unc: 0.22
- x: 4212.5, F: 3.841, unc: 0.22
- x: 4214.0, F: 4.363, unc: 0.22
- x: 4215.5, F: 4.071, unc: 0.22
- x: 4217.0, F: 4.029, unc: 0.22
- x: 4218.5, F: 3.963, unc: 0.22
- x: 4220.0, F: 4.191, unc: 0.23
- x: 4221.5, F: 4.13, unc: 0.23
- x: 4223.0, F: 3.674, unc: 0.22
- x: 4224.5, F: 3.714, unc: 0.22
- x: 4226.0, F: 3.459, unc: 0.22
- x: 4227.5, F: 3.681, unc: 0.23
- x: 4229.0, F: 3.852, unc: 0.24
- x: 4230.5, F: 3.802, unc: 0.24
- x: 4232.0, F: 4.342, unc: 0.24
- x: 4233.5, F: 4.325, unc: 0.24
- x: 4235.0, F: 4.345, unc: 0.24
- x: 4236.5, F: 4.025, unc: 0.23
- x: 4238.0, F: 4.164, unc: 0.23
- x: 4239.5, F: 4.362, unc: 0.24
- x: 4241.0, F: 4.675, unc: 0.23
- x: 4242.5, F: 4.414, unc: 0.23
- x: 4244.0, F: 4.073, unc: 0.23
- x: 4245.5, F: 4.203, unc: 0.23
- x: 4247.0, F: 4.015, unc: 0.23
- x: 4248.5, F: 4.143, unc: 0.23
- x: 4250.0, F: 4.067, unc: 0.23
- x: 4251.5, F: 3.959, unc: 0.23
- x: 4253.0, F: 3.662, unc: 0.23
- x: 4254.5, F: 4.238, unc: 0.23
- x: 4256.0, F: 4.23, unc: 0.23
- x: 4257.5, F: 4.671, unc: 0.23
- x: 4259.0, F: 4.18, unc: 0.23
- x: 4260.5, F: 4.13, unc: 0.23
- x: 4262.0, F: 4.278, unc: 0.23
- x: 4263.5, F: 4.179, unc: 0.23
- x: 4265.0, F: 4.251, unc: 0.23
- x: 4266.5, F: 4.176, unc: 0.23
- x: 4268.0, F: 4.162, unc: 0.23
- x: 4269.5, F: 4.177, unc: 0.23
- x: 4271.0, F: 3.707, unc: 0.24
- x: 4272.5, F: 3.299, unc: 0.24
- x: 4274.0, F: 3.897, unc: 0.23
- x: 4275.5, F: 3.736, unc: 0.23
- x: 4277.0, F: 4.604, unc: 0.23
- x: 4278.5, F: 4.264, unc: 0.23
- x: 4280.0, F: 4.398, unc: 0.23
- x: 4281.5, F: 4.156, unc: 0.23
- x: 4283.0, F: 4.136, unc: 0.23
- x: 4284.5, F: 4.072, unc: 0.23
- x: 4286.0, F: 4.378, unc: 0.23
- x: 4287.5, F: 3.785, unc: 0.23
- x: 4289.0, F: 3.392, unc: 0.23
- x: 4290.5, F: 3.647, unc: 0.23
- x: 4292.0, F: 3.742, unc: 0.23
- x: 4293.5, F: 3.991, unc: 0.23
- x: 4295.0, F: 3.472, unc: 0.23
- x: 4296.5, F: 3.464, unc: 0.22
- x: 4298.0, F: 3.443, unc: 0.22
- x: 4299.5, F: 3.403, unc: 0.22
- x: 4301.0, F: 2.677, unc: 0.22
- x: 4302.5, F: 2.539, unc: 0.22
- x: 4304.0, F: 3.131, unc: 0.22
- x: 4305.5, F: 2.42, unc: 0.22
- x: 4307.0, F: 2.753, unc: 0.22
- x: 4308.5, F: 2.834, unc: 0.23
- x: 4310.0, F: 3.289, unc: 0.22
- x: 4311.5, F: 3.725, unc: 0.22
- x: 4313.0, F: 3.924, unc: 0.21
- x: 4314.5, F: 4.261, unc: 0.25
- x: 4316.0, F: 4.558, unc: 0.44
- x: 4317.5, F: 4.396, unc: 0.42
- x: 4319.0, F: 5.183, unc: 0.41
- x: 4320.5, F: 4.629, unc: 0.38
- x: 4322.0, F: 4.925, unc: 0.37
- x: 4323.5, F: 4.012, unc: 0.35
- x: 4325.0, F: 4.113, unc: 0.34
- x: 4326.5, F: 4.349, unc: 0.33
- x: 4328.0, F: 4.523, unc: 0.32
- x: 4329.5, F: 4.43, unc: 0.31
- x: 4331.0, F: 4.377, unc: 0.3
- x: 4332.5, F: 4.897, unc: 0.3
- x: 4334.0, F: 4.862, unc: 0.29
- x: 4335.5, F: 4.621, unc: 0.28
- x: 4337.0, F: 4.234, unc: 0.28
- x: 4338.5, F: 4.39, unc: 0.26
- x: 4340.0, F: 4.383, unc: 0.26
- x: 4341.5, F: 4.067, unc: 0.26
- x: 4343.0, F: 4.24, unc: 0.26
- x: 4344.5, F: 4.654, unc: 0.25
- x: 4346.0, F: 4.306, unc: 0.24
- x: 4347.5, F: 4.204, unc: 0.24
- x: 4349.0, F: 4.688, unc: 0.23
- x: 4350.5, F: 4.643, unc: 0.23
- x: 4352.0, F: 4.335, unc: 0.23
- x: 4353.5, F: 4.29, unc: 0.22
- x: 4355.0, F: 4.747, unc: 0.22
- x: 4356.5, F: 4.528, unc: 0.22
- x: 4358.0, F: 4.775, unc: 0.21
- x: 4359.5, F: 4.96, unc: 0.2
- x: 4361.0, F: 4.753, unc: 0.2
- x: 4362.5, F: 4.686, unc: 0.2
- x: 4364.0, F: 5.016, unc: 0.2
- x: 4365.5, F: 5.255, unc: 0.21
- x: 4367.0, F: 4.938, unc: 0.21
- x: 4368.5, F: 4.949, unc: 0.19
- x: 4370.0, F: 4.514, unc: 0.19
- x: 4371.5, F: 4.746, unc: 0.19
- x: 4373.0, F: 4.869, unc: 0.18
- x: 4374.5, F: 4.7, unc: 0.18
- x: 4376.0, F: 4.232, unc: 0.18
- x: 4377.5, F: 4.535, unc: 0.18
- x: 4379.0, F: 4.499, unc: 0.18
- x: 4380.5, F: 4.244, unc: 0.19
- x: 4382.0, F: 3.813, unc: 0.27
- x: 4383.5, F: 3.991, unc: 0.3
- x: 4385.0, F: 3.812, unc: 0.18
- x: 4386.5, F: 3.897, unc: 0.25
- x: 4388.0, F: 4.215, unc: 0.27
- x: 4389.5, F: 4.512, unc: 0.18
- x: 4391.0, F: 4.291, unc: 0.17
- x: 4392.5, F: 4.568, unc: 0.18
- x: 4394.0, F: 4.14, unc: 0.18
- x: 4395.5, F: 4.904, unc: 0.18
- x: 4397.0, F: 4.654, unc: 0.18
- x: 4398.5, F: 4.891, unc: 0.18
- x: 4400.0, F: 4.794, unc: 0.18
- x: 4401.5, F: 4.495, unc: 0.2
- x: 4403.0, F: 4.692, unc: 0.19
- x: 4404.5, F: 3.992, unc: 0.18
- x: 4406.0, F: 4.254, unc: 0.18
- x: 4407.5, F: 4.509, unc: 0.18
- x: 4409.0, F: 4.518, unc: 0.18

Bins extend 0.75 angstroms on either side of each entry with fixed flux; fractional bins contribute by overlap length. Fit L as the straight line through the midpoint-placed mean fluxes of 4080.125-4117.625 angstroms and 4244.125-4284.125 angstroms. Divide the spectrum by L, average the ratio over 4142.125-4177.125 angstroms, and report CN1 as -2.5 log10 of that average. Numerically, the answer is 0.060 mag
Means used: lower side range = 3.88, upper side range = 4.11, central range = 3.75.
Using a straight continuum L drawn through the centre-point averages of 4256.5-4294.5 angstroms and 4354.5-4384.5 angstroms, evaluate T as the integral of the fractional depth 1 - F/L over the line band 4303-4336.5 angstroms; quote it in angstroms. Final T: 1.9 angstroms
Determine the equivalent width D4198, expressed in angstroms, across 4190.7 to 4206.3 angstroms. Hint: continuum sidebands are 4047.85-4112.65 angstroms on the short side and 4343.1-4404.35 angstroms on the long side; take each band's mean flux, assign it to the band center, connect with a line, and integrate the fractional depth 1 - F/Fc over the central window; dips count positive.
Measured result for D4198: 0.7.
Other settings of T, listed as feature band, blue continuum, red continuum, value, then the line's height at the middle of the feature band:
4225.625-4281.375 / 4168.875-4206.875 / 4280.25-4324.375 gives -5.0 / 3.78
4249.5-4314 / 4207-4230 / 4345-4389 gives 6.0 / 4.18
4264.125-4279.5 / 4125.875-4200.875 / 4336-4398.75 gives 0.5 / 4.17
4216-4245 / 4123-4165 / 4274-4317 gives -2.6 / 3.73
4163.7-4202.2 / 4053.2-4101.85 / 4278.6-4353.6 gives 1.2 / 3.91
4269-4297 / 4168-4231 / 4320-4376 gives 2.3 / 4.26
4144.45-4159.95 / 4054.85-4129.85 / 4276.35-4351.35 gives 0.5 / 3.89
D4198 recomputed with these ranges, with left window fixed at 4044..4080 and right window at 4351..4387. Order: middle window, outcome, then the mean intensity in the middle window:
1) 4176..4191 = 0.9 angstroms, 3.8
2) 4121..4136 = 0.2 angstroms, 3.86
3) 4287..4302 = 3.0 angstroms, 3.48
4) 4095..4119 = 0.7 angstroms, 3.73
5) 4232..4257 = 0.2 angstroms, 4.19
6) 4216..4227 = 0.7 angstroms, 3.88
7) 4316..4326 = -0.3 angstroms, 4.54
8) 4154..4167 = 0.4 angstroms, 3.88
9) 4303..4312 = 2.9 angstroms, 2.99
